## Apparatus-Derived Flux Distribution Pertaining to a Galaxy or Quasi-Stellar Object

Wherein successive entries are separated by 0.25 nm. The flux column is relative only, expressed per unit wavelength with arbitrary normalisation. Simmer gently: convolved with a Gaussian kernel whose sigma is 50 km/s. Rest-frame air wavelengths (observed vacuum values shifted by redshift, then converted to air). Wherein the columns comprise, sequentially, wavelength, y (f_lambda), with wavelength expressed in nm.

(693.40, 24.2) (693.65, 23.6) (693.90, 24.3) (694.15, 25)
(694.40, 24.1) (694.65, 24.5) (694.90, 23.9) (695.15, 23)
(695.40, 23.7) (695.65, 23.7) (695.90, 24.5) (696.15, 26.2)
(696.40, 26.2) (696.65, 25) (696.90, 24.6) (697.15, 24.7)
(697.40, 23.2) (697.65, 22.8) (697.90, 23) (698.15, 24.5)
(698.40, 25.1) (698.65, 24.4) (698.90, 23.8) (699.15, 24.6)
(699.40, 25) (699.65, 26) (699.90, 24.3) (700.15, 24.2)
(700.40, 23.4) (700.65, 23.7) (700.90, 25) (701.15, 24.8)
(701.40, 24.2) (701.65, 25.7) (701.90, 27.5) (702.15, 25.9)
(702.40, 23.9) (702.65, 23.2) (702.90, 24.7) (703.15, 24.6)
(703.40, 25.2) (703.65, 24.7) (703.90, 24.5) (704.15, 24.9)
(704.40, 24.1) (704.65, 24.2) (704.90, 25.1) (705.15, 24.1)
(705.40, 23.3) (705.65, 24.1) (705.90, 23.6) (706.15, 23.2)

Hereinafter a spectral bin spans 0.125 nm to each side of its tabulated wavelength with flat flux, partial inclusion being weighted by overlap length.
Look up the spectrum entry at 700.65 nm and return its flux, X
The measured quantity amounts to 23.7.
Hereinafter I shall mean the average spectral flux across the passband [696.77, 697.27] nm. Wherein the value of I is 24.7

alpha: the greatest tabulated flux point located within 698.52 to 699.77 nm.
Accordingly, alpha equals 26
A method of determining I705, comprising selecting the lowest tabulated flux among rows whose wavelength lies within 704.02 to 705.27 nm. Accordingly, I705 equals 24.1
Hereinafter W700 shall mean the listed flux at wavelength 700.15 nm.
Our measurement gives 24.2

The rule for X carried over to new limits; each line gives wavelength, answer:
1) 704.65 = 24.2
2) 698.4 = 25.1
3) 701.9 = 27.5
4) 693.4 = 24.2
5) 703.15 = 24.6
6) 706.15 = 23.2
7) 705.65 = 24.1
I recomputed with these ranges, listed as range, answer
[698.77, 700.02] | 24.7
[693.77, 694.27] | 24.6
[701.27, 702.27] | 25.8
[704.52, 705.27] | 24.5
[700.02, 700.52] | 23.8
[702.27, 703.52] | 24.3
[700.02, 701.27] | 24.2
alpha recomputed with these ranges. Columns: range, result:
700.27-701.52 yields 25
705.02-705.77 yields 24.1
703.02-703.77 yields 25.2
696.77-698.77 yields 25.1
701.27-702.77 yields 27.5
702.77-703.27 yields 24.7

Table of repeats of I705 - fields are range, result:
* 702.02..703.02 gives 23.2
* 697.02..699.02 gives 22.8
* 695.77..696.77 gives 24.5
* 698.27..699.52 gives 23.8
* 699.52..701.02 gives 23.4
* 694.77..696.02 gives 23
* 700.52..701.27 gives 23.7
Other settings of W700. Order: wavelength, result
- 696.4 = 26.2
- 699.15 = 24.6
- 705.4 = 23.3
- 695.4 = 23.7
